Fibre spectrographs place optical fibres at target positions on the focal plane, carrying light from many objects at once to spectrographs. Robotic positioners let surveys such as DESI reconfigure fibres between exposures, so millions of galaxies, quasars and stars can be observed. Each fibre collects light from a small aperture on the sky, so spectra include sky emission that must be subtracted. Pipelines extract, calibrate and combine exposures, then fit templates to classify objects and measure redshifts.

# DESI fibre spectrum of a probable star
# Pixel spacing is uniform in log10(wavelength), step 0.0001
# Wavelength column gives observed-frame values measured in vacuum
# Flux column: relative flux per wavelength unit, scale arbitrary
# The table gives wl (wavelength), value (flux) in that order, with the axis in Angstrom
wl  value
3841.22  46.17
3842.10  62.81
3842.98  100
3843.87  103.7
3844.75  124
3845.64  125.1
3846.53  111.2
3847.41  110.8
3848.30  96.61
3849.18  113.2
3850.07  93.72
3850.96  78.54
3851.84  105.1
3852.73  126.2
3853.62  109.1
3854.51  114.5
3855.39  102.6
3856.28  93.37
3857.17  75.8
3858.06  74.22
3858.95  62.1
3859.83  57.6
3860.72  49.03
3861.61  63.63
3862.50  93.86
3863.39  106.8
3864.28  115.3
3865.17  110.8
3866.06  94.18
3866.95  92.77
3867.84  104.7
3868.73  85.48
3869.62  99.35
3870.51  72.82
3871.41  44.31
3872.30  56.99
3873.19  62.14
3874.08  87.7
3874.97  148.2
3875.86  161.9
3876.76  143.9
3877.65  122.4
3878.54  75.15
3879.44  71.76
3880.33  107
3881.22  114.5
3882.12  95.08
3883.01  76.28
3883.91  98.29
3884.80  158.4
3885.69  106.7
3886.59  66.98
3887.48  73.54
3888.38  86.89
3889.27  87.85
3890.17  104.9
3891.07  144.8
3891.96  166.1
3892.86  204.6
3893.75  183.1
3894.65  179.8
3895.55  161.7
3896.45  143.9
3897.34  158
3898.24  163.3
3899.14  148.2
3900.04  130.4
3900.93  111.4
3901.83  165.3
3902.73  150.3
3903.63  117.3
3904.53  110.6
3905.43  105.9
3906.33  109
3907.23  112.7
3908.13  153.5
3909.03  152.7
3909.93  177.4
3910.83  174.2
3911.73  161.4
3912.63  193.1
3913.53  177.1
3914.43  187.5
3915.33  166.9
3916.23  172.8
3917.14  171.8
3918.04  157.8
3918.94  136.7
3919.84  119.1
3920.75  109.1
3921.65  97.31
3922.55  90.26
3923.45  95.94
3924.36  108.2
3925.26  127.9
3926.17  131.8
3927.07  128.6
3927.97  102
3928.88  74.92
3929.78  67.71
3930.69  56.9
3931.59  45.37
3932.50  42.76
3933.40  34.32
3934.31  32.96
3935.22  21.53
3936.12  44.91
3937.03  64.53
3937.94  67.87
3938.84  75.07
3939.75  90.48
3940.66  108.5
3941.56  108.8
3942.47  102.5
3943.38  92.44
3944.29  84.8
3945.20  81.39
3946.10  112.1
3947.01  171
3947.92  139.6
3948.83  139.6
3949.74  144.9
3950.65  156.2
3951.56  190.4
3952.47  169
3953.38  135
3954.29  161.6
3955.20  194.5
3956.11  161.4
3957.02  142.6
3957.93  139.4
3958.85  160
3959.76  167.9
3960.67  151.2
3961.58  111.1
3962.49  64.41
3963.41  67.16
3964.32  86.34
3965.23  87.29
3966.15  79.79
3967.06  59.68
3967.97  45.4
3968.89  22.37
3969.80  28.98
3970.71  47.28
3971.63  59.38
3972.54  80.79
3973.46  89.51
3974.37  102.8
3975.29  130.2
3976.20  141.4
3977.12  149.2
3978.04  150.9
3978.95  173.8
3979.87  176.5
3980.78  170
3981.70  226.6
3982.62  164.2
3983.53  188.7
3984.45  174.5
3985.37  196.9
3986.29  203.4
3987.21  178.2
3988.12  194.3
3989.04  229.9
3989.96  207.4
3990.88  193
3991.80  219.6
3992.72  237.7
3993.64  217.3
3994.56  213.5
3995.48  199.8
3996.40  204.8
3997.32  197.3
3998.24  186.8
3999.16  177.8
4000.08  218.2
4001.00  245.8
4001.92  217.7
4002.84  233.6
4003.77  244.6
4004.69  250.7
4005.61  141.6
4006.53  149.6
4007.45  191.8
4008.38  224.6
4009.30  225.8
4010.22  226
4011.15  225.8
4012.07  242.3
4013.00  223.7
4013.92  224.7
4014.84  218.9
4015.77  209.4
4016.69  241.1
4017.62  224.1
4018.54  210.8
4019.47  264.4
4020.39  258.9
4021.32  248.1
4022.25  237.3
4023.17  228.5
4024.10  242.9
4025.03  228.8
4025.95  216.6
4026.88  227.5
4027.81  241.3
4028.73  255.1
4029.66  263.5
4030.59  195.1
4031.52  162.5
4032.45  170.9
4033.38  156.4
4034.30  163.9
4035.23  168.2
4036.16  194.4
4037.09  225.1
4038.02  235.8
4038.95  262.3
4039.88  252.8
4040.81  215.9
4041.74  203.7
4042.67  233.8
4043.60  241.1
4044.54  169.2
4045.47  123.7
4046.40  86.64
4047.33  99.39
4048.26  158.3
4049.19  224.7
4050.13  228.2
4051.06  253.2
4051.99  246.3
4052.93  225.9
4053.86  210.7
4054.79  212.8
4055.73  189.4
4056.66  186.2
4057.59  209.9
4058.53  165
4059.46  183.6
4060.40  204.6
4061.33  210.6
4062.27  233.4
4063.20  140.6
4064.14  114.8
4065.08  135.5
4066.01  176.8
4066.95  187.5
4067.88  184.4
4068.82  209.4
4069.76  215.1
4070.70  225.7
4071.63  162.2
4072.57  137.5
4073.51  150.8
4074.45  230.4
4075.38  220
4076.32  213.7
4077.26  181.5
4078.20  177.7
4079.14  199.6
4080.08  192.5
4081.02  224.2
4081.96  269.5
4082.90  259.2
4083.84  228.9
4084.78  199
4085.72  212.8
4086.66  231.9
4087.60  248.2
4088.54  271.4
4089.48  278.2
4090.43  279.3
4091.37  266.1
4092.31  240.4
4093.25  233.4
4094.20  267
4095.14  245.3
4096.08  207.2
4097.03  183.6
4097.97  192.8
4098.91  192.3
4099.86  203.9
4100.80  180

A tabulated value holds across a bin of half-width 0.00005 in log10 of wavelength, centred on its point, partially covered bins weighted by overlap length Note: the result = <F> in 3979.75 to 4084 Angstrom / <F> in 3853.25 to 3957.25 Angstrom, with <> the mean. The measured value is 1.8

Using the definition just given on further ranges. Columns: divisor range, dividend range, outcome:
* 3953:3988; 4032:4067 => 1.49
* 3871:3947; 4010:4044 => 1.94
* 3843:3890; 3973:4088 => 2.09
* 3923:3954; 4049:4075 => 1.97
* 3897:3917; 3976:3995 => 1.27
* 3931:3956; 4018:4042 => 2.11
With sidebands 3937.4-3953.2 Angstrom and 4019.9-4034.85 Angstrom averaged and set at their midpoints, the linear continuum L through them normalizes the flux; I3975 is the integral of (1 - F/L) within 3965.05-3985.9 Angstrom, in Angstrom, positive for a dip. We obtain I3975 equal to 5.1 Angstrom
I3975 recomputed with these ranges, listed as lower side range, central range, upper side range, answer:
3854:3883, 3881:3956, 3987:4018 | 6.4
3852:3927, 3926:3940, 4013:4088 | 7.5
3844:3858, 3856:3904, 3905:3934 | 1.2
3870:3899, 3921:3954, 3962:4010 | 9.9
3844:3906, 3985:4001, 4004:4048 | -1.5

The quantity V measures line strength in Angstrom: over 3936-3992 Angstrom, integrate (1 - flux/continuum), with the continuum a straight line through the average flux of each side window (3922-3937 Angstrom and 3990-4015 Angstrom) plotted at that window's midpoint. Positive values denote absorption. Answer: 3.51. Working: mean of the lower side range 75.2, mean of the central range 130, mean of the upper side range 213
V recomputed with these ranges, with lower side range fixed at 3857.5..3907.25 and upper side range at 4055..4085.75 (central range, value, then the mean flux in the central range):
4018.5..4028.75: -3.8 Angstrom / 239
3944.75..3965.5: 0.9 Angstrom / 137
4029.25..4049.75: -1.2 Angstrom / 191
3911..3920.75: -2.8 Angstrom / 162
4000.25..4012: -3.5 Angstrom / 216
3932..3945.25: 6.5 Angstrom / 69.8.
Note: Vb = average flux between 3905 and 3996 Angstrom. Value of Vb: 129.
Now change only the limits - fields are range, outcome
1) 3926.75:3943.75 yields 71.2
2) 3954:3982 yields 116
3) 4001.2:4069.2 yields 207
